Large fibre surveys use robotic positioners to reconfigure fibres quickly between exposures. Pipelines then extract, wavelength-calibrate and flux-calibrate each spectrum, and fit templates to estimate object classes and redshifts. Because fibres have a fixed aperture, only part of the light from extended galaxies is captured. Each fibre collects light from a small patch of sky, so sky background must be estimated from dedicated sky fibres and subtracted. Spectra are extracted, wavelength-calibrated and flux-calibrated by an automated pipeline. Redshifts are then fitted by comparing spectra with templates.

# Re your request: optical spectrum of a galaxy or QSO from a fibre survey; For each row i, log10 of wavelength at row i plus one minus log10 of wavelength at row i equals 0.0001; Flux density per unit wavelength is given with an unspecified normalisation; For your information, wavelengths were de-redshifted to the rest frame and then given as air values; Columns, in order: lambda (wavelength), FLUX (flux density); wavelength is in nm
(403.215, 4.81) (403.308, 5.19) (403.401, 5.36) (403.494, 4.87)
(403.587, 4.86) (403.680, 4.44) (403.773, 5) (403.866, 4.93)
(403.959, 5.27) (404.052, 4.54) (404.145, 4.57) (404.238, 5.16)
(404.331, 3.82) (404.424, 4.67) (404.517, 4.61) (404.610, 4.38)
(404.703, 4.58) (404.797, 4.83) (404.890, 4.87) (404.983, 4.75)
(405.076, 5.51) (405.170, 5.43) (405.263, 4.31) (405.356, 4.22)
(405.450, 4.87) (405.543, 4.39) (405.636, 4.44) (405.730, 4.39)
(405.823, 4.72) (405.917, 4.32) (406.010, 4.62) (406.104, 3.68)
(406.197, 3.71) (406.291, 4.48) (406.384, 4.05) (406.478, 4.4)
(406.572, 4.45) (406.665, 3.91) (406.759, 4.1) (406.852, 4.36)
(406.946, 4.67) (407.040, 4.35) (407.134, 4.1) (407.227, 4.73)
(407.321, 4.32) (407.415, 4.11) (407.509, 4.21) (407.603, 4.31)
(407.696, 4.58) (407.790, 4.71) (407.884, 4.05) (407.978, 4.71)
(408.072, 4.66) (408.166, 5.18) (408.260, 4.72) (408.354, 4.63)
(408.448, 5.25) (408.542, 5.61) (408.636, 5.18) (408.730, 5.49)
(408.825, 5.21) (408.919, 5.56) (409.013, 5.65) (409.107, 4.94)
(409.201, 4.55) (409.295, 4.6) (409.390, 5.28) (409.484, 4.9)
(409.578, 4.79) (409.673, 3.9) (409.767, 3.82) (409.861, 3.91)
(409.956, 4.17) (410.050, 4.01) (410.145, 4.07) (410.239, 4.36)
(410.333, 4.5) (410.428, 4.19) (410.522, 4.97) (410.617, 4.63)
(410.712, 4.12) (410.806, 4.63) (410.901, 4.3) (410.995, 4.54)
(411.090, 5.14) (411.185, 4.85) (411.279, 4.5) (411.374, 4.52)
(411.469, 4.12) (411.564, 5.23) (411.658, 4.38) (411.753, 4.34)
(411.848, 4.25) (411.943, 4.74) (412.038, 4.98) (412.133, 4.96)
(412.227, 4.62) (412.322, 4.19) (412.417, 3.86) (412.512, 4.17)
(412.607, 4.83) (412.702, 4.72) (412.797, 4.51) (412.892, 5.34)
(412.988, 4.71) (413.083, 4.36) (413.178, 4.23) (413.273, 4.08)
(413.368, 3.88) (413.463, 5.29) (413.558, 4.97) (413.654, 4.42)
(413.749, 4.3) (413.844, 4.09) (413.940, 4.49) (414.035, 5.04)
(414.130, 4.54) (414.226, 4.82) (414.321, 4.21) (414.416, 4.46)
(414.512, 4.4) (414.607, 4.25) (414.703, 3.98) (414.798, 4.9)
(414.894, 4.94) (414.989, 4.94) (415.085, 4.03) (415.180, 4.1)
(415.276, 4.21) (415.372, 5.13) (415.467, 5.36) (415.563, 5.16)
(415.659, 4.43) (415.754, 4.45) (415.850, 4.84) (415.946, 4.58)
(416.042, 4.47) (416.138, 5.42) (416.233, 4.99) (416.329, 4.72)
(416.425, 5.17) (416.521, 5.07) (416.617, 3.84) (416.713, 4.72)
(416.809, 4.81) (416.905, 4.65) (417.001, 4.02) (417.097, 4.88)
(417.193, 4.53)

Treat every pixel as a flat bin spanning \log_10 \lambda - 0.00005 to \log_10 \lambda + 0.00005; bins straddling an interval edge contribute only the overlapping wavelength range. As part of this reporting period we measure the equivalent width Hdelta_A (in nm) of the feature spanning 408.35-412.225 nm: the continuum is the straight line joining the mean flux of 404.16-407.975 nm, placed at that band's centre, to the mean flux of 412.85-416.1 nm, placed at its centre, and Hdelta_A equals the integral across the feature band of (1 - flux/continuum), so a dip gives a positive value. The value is -0.14 nm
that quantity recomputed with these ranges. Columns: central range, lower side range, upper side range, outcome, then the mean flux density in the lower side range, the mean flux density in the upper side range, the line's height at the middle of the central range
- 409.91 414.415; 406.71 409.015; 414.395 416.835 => 0.17 nm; 4.72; 4.67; 4.69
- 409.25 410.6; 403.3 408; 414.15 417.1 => 0.06 nm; 4.54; 4.64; 4.58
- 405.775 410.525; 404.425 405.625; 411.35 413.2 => 0.11 nm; 4.72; 4.56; 4.65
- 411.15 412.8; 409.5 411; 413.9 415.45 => -0.05 nm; 4.31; 4.55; 4.4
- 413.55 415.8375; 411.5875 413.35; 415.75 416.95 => 0.04 nm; 4.52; 4.76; 4.65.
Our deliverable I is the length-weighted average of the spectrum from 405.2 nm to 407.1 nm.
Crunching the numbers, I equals 4.33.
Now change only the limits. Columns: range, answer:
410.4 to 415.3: 4.53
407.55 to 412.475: 4.64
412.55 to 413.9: 4.55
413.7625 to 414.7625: 4.43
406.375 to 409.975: 4.63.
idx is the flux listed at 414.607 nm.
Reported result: 4.25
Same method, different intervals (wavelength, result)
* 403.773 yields 5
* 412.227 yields 4.62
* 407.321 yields 4.32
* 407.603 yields 4.31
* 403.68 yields 4.44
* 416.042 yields 4.47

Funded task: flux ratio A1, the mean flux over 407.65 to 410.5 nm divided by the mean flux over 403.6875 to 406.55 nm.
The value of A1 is 1.0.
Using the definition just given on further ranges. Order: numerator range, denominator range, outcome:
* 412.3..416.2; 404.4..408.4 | 1.02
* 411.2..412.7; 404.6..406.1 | 0.98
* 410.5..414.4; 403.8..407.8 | 1.01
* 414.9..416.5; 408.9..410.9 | 1.05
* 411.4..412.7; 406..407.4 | 1.06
